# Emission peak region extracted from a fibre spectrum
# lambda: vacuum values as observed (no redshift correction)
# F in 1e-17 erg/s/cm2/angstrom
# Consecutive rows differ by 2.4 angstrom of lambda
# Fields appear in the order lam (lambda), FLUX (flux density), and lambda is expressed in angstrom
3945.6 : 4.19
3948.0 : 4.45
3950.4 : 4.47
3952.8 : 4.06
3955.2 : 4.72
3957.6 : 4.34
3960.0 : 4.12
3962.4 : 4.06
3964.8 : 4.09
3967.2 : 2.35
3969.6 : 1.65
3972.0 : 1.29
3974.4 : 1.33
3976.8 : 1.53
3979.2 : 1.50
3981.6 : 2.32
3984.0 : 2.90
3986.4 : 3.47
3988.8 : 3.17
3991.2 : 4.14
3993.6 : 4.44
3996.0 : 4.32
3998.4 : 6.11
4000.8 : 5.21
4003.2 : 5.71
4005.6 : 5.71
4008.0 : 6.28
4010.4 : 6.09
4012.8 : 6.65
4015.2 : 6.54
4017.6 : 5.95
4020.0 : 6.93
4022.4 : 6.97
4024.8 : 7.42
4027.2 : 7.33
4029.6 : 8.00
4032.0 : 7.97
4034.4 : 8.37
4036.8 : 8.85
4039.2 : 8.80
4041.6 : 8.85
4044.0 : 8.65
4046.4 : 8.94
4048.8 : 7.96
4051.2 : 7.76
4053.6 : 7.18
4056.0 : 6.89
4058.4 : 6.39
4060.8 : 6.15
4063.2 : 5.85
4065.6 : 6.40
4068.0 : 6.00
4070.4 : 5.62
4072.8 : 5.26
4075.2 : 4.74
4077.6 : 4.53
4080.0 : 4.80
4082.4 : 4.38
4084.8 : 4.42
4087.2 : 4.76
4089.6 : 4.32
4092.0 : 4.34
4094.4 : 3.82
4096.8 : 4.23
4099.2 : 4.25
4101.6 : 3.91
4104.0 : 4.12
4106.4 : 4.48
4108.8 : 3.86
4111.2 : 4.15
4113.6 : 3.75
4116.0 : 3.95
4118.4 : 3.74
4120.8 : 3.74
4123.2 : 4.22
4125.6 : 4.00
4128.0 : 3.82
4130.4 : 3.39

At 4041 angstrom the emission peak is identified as C IV 1549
